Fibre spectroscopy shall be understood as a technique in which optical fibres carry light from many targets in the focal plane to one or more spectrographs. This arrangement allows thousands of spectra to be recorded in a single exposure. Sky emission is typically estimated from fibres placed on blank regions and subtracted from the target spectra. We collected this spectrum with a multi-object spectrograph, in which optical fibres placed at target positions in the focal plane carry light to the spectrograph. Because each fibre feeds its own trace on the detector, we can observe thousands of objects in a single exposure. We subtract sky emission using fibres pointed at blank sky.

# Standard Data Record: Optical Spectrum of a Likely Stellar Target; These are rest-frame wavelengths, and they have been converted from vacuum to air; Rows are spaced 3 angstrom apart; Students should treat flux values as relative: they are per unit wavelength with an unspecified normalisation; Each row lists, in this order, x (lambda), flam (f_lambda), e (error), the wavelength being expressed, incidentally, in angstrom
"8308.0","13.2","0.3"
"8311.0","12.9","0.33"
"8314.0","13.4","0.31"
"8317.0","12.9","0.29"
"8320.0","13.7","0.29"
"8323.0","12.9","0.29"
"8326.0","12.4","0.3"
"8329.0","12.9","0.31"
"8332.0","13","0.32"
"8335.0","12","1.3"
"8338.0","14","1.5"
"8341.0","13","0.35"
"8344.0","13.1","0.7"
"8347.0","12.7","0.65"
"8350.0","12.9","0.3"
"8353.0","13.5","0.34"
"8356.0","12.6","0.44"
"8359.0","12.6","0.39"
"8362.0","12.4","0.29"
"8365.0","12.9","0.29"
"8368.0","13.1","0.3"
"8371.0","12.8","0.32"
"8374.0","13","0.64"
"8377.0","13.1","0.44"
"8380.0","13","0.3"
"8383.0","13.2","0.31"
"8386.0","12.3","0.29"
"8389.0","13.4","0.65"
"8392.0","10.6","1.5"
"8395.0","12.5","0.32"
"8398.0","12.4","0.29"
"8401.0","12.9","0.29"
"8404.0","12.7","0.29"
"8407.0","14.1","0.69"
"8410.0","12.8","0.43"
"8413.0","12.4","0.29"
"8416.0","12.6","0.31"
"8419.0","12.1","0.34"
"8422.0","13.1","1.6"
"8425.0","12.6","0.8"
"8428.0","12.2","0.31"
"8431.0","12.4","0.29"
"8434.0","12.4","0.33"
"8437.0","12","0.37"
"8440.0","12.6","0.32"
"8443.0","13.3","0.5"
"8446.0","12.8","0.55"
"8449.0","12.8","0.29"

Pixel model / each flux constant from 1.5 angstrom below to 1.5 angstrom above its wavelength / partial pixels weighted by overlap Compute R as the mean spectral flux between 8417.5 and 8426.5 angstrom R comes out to 12.6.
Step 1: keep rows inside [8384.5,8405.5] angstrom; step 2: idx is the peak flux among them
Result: 13.4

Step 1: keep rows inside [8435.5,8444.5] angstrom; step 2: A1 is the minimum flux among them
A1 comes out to 12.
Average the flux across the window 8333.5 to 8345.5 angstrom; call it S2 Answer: 13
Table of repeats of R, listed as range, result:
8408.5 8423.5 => 12.6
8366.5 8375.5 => 13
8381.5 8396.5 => 12.4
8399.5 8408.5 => 13.2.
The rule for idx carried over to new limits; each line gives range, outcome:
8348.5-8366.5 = 13.5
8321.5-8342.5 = 14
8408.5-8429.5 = 13.1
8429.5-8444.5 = 13.3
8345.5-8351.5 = 12.9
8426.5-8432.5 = 12.4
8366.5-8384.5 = 13.2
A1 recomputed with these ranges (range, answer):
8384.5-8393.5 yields 10.6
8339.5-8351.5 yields 12.7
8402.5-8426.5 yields 12.1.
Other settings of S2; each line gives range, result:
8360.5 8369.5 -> 12.8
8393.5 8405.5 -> 12.6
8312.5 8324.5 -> 13.2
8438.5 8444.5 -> 13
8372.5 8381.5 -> 13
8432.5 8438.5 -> 12.2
